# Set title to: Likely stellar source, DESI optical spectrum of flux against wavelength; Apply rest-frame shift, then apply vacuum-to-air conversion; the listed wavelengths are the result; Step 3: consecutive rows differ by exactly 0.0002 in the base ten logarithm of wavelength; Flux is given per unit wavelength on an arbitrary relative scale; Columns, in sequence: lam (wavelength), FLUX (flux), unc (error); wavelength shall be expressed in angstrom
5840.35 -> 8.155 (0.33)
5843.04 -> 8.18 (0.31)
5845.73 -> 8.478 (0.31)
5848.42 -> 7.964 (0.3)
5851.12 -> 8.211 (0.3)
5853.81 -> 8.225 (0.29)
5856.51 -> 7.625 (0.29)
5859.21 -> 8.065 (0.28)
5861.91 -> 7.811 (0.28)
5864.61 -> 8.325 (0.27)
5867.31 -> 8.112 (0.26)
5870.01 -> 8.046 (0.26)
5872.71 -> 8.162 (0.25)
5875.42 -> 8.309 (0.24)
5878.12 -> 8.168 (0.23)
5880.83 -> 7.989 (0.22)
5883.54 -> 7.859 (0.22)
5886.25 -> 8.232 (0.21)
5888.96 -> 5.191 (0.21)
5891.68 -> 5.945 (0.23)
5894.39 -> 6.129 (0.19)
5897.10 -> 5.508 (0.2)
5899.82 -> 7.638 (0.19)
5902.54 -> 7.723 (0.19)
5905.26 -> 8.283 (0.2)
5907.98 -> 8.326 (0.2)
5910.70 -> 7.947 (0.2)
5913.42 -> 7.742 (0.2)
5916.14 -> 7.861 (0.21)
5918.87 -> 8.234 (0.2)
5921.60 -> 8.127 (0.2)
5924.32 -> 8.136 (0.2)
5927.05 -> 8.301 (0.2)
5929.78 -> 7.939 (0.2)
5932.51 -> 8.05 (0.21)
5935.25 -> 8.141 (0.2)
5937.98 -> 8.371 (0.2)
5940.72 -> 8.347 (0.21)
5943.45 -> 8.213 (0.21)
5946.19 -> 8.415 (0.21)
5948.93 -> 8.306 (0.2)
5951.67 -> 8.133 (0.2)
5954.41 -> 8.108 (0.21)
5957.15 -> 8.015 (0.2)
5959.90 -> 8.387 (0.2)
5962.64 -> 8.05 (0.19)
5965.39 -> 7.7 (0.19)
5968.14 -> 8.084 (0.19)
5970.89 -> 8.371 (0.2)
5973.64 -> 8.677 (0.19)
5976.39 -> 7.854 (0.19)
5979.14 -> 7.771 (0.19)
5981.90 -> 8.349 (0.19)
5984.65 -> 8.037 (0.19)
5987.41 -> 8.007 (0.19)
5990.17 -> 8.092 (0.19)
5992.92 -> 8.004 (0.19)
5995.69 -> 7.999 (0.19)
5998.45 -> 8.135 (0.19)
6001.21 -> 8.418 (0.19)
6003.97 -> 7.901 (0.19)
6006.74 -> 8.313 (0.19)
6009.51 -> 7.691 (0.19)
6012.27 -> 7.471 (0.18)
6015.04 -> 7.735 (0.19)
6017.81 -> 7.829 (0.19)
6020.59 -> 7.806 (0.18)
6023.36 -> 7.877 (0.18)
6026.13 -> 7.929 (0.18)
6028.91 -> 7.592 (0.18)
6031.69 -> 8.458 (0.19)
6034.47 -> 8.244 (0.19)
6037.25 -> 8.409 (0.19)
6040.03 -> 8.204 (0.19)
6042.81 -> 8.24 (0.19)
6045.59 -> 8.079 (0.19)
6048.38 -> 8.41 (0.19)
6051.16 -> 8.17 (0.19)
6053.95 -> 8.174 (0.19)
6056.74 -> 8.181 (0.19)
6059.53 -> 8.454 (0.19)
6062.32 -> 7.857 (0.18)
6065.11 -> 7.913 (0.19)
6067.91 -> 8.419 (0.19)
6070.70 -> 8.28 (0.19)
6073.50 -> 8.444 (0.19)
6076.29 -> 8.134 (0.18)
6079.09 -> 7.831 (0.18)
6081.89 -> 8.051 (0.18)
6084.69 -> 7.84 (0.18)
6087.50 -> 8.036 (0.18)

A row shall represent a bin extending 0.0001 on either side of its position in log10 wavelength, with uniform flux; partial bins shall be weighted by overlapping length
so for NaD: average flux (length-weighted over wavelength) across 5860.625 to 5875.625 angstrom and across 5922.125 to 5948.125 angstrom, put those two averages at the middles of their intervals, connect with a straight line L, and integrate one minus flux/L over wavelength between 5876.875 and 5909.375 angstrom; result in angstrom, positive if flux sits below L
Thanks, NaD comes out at 3.6 angstrom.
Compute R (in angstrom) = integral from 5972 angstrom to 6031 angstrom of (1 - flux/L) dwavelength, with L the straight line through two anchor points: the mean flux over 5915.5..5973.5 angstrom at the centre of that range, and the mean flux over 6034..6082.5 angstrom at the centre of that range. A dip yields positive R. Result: 1.4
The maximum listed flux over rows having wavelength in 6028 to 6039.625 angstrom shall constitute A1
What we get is 8.458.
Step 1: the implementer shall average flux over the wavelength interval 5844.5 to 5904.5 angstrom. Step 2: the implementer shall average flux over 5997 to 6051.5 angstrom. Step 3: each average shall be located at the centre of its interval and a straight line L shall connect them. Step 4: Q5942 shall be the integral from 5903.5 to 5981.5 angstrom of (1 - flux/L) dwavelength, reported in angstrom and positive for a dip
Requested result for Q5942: -3.2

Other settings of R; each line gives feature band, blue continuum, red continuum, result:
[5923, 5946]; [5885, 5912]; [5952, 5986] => -1.8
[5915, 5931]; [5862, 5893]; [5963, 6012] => -0.5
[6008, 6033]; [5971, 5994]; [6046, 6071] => 1.0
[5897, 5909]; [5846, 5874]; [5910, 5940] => 0.6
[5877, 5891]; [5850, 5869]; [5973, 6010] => 1.1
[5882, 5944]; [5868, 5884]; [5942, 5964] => 3.8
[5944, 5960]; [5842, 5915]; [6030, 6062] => -0.5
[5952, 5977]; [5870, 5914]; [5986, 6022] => -1.2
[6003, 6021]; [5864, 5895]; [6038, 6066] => 0.5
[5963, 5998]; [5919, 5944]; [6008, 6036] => -0.3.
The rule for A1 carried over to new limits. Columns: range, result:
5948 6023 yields 8.677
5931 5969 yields 8.415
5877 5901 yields 8.232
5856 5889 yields 8.325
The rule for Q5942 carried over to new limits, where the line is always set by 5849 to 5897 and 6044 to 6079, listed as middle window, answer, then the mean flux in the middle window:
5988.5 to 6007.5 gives -0.3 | 8.12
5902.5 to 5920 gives -0.7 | 8.04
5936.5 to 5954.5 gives -1.0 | 8.28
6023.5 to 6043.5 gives -0.1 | 8.13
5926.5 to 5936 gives -0.4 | 8.08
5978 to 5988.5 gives -0.1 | 8.05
